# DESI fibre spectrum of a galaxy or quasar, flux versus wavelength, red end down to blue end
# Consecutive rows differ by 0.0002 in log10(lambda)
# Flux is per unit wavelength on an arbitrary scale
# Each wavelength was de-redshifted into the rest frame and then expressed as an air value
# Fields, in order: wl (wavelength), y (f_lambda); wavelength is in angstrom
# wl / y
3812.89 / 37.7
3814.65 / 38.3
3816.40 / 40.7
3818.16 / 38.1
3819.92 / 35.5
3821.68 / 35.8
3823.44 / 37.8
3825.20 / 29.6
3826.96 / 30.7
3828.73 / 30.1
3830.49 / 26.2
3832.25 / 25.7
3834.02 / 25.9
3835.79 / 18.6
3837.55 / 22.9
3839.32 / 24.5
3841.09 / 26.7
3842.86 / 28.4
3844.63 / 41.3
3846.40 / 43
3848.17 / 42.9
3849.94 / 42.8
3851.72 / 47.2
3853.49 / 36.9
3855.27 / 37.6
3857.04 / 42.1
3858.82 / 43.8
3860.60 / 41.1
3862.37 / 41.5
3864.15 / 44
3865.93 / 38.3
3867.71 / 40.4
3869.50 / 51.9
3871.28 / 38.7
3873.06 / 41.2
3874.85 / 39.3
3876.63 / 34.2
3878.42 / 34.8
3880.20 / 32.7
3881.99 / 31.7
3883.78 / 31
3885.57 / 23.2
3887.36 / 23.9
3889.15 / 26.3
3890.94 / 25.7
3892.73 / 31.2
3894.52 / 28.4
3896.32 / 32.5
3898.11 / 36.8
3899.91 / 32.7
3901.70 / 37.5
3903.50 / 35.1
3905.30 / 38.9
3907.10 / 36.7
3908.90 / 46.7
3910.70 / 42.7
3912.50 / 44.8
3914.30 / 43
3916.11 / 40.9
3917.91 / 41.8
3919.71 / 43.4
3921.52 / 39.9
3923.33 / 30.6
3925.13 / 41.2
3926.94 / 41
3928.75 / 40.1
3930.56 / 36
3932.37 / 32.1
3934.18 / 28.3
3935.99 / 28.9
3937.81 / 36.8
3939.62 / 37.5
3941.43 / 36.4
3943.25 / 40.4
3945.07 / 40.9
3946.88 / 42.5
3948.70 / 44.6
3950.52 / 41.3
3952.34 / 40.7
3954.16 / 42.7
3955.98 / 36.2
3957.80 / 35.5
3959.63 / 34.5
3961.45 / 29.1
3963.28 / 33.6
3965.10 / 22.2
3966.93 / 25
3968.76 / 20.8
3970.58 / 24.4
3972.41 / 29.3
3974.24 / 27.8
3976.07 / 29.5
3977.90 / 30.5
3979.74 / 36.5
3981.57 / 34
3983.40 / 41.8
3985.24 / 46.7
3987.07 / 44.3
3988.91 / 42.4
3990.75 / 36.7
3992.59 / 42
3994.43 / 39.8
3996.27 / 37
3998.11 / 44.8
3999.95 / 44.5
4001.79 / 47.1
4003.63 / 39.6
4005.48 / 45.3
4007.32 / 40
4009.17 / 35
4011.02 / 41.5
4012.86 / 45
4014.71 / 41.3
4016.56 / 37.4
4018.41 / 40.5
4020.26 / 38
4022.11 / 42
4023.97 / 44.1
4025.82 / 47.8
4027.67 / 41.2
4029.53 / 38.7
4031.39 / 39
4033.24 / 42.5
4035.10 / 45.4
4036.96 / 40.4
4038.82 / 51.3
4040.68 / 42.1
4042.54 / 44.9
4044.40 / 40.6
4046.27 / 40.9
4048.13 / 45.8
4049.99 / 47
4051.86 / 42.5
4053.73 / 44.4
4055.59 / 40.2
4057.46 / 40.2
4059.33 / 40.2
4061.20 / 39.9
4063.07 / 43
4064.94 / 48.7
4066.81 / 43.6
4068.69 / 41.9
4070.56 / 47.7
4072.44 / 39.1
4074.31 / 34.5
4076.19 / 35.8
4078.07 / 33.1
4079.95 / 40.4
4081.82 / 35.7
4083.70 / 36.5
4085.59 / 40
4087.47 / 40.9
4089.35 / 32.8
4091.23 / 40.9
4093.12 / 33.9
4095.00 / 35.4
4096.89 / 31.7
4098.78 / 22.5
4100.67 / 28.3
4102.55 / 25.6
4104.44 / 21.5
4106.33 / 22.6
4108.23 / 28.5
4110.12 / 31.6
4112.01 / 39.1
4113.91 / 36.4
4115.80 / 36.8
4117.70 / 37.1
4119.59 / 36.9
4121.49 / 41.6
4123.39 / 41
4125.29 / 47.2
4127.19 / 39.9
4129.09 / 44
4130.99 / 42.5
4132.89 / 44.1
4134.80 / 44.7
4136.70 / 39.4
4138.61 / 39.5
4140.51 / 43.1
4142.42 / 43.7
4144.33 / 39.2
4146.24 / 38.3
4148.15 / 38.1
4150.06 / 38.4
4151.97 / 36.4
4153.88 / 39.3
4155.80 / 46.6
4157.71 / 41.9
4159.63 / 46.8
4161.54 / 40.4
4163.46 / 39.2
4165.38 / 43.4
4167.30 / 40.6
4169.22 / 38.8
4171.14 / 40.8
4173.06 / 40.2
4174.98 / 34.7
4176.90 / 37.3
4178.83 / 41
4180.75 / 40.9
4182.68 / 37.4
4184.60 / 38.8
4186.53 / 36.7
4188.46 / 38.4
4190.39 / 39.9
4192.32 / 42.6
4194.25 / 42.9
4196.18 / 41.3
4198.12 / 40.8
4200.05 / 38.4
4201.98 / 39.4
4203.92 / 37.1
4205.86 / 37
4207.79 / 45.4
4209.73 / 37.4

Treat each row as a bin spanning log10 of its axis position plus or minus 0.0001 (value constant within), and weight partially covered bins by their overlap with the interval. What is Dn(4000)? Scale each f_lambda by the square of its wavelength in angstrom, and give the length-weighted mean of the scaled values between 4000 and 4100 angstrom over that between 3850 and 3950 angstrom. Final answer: 1.17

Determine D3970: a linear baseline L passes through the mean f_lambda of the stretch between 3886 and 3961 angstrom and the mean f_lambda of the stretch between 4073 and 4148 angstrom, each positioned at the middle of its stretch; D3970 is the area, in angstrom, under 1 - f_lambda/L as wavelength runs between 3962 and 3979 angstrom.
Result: 4.5 angstrom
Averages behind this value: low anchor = 36.9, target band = 27.1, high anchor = 36.6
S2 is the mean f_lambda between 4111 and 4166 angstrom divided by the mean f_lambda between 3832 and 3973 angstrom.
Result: 1.14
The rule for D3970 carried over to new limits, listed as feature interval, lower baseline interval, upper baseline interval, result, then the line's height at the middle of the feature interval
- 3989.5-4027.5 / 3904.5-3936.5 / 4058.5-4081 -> -1.5 angstrom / 39.9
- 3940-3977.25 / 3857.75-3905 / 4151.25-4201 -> 2.8 angstrom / 36.6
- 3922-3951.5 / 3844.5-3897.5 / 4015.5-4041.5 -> 1.2 angstrom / 39.1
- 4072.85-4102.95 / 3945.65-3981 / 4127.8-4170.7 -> 3.2 angstrom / 38.6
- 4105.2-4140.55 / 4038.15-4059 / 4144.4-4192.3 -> 2.2 angstrom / 41.2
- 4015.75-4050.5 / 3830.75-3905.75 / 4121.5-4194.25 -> -4.0 angstrom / 38.1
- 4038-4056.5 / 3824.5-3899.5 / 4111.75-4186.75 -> -2.8 angstrom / 38.2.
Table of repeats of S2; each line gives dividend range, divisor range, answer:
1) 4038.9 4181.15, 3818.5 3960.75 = 1.08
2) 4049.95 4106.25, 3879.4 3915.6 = 1.09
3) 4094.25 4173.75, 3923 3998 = 1.06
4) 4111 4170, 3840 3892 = 1.11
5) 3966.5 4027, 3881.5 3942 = 1.08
